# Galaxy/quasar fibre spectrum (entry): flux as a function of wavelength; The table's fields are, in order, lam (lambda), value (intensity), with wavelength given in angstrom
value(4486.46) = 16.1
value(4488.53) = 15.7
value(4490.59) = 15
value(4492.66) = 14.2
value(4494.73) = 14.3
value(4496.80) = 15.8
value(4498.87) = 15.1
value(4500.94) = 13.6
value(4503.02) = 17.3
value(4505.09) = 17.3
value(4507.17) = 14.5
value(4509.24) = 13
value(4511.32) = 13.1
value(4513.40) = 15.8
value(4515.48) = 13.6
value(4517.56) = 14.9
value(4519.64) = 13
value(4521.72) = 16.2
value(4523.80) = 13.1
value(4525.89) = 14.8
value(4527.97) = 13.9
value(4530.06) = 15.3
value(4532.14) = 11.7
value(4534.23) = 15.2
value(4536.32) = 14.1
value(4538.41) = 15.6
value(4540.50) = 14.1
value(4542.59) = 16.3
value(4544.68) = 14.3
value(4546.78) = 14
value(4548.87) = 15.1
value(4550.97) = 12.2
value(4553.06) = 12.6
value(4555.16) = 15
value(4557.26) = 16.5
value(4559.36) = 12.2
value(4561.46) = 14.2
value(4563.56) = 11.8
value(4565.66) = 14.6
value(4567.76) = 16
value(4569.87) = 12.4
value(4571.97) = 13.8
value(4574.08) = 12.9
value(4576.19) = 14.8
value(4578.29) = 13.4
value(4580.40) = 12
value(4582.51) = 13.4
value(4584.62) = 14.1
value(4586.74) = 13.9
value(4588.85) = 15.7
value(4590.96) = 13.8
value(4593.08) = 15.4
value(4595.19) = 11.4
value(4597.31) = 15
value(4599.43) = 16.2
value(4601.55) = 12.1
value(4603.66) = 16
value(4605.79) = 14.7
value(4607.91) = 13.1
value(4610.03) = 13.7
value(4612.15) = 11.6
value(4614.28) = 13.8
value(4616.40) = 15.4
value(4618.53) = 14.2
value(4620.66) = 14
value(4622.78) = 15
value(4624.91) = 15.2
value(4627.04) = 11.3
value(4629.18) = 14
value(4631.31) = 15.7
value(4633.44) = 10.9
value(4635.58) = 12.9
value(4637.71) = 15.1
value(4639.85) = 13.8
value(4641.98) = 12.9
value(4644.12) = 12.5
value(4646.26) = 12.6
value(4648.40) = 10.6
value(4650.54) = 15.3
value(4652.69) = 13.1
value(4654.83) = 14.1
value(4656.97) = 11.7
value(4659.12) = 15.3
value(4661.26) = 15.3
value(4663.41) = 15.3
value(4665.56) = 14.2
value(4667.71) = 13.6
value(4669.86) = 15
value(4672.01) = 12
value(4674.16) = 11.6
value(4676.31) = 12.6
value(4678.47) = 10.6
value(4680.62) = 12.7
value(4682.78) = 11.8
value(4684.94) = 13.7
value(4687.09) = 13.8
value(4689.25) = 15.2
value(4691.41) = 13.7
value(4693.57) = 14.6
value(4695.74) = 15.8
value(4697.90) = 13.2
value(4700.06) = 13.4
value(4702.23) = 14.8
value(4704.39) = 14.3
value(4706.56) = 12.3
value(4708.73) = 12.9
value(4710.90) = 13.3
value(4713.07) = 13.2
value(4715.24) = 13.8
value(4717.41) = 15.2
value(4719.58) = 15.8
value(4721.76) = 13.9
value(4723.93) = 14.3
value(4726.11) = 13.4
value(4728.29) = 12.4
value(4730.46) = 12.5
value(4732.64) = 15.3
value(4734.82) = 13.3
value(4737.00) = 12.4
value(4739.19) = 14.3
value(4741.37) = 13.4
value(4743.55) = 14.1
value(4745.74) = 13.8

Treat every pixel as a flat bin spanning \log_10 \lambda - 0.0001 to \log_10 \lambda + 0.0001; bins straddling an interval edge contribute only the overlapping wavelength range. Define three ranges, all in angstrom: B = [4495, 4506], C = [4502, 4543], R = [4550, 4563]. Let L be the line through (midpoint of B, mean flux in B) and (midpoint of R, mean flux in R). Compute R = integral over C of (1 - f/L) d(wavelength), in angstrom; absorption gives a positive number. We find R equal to 0.8 angstrom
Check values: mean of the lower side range 15.7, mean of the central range 14.6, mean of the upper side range 13.7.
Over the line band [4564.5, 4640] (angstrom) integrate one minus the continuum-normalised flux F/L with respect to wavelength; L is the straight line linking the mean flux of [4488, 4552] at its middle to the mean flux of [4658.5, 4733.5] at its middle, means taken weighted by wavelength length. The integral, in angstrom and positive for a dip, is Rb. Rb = 1.4 angstrom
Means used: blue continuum 14.6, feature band 13.9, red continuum 13.7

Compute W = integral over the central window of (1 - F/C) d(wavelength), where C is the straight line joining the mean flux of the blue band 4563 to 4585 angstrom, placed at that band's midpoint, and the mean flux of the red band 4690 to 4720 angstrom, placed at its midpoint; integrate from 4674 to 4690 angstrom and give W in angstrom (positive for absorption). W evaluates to 1.3 angstrom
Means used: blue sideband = 13.6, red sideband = 14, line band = 12.8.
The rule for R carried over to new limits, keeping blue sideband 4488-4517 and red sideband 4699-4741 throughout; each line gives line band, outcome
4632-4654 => 1.7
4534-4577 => 1.3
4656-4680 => 1.1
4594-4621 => 0.7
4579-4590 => 0.5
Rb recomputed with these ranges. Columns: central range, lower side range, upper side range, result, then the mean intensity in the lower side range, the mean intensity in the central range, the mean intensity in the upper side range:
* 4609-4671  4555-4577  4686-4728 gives 1.2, 14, 13.7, 14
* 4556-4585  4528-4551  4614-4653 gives 0.9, 14.4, 13.7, 13.6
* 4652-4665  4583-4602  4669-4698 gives -0.6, 14.2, 14.2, 13.3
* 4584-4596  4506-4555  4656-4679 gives -0.2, 14.2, 14.1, 13.5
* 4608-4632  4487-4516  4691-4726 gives 0.8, 14.9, 13.9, 14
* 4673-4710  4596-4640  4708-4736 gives 1.3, 14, 13.4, 13.8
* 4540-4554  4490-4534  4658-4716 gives 0.3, 14.6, 14.1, 13.6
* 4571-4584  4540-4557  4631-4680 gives 0.6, 14.3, 13.4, 13.3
